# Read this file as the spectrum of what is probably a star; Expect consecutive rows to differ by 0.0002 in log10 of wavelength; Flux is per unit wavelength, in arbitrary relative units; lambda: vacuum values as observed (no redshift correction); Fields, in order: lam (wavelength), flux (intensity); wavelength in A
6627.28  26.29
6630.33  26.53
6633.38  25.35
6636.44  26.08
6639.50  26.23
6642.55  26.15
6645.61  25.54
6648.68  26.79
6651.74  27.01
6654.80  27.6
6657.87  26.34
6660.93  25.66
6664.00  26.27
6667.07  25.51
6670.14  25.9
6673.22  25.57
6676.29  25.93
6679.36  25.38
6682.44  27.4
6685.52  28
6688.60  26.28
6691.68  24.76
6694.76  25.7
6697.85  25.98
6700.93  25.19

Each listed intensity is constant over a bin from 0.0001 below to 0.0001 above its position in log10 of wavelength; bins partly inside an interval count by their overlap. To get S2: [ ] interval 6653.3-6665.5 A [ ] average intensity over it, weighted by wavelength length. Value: 26.5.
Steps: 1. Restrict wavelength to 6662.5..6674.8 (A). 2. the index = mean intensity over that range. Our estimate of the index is 25.8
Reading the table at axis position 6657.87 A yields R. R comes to 26.34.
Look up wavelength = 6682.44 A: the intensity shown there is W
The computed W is 27.4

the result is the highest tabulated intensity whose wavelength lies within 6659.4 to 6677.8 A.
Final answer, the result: 26.27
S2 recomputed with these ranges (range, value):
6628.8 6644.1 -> 26.1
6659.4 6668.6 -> 25.8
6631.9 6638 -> 25.7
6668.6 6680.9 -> 25.7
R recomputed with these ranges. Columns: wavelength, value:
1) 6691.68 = 24.76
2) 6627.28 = 26.29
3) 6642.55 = 26.15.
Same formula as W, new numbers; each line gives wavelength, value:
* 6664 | 26.27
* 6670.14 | 25.9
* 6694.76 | 25.7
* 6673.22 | 25.57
